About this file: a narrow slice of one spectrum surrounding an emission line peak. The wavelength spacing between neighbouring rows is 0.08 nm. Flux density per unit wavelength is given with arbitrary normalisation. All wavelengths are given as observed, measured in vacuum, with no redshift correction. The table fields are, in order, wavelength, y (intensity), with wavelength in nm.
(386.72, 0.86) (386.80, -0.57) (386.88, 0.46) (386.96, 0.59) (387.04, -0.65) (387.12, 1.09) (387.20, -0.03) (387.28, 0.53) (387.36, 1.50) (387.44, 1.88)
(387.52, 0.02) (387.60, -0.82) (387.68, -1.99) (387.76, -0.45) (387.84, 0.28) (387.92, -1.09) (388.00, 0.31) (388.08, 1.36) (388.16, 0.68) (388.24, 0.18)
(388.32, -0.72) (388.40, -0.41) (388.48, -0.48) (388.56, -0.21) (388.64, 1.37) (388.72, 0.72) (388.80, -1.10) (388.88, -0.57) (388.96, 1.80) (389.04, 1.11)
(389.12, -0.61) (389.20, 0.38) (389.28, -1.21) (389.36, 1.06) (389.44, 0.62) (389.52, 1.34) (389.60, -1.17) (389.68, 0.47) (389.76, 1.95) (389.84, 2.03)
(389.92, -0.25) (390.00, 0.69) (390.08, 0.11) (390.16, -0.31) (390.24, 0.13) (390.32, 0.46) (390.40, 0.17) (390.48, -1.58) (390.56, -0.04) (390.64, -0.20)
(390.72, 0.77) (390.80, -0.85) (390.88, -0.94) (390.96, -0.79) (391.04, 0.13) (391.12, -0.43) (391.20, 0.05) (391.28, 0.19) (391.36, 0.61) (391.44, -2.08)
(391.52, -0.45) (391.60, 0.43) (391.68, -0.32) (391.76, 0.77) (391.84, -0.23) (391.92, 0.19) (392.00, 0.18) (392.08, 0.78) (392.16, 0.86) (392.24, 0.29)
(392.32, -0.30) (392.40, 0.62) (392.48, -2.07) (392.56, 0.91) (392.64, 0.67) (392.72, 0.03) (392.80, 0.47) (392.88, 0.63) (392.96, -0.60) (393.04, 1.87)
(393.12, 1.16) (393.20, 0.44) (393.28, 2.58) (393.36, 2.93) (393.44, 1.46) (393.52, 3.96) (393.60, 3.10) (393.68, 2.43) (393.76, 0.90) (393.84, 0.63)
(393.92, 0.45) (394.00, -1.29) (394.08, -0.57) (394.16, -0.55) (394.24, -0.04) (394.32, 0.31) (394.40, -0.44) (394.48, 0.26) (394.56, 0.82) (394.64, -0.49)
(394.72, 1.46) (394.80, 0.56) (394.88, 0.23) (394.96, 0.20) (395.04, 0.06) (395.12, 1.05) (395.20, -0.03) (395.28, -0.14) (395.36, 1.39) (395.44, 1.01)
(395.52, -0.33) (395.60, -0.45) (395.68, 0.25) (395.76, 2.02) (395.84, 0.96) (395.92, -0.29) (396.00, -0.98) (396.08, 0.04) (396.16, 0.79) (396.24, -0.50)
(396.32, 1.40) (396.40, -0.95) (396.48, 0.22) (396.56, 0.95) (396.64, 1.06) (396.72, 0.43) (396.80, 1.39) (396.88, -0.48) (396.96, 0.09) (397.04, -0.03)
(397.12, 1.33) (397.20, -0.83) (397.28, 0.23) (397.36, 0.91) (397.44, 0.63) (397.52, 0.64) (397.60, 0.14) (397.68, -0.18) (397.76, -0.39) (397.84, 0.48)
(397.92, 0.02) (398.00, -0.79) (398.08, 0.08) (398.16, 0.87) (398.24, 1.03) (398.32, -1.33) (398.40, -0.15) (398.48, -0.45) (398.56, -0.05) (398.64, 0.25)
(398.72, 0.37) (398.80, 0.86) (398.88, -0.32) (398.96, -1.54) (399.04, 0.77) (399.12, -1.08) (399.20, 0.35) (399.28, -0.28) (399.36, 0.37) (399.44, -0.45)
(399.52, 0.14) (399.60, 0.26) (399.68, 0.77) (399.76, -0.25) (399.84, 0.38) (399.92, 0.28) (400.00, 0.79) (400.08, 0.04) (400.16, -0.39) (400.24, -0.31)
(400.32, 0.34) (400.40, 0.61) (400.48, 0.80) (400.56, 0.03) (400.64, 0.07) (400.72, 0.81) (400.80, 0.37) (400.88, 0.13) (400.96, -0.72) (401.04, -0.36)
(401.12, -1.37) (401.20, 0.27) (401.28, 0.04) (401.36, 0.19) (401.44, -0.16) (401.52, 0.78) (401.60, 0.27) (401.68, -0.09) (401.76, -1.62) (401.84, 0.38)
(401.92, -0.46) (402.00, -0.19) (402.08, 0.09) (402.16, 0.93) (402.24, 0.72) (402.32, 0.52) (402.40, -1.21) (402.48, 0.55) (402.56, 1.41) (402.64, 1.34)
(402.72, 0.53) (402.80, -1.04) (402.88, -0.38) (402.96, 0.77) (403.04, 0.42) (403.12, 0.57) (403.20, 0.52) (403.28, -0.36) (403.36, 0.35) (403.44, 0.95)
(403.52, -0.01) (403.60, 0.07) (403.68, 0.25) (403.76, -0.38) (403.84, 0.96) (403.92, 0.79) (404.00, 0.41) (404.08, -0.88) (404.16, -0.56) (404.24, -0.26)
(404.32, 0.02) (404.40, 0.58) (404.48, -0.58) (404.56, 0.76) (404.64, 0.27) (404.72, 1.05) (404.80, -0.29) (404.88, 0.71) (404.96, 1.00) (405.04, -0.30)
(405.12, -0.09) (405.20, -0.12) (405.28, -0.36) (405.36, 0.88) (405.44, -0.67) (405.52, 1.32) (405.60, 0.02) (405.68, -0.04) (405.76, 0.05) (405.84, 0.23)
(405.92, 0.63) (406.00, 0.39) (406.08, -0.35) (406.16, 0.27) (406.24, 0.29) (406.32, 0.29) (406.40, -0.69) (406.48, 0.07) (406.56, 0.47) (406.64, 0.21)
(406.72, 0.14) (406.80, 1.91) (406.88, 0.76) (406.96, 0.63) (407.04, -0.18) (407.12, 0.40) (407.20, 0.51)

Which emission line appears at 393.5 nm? [O II]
